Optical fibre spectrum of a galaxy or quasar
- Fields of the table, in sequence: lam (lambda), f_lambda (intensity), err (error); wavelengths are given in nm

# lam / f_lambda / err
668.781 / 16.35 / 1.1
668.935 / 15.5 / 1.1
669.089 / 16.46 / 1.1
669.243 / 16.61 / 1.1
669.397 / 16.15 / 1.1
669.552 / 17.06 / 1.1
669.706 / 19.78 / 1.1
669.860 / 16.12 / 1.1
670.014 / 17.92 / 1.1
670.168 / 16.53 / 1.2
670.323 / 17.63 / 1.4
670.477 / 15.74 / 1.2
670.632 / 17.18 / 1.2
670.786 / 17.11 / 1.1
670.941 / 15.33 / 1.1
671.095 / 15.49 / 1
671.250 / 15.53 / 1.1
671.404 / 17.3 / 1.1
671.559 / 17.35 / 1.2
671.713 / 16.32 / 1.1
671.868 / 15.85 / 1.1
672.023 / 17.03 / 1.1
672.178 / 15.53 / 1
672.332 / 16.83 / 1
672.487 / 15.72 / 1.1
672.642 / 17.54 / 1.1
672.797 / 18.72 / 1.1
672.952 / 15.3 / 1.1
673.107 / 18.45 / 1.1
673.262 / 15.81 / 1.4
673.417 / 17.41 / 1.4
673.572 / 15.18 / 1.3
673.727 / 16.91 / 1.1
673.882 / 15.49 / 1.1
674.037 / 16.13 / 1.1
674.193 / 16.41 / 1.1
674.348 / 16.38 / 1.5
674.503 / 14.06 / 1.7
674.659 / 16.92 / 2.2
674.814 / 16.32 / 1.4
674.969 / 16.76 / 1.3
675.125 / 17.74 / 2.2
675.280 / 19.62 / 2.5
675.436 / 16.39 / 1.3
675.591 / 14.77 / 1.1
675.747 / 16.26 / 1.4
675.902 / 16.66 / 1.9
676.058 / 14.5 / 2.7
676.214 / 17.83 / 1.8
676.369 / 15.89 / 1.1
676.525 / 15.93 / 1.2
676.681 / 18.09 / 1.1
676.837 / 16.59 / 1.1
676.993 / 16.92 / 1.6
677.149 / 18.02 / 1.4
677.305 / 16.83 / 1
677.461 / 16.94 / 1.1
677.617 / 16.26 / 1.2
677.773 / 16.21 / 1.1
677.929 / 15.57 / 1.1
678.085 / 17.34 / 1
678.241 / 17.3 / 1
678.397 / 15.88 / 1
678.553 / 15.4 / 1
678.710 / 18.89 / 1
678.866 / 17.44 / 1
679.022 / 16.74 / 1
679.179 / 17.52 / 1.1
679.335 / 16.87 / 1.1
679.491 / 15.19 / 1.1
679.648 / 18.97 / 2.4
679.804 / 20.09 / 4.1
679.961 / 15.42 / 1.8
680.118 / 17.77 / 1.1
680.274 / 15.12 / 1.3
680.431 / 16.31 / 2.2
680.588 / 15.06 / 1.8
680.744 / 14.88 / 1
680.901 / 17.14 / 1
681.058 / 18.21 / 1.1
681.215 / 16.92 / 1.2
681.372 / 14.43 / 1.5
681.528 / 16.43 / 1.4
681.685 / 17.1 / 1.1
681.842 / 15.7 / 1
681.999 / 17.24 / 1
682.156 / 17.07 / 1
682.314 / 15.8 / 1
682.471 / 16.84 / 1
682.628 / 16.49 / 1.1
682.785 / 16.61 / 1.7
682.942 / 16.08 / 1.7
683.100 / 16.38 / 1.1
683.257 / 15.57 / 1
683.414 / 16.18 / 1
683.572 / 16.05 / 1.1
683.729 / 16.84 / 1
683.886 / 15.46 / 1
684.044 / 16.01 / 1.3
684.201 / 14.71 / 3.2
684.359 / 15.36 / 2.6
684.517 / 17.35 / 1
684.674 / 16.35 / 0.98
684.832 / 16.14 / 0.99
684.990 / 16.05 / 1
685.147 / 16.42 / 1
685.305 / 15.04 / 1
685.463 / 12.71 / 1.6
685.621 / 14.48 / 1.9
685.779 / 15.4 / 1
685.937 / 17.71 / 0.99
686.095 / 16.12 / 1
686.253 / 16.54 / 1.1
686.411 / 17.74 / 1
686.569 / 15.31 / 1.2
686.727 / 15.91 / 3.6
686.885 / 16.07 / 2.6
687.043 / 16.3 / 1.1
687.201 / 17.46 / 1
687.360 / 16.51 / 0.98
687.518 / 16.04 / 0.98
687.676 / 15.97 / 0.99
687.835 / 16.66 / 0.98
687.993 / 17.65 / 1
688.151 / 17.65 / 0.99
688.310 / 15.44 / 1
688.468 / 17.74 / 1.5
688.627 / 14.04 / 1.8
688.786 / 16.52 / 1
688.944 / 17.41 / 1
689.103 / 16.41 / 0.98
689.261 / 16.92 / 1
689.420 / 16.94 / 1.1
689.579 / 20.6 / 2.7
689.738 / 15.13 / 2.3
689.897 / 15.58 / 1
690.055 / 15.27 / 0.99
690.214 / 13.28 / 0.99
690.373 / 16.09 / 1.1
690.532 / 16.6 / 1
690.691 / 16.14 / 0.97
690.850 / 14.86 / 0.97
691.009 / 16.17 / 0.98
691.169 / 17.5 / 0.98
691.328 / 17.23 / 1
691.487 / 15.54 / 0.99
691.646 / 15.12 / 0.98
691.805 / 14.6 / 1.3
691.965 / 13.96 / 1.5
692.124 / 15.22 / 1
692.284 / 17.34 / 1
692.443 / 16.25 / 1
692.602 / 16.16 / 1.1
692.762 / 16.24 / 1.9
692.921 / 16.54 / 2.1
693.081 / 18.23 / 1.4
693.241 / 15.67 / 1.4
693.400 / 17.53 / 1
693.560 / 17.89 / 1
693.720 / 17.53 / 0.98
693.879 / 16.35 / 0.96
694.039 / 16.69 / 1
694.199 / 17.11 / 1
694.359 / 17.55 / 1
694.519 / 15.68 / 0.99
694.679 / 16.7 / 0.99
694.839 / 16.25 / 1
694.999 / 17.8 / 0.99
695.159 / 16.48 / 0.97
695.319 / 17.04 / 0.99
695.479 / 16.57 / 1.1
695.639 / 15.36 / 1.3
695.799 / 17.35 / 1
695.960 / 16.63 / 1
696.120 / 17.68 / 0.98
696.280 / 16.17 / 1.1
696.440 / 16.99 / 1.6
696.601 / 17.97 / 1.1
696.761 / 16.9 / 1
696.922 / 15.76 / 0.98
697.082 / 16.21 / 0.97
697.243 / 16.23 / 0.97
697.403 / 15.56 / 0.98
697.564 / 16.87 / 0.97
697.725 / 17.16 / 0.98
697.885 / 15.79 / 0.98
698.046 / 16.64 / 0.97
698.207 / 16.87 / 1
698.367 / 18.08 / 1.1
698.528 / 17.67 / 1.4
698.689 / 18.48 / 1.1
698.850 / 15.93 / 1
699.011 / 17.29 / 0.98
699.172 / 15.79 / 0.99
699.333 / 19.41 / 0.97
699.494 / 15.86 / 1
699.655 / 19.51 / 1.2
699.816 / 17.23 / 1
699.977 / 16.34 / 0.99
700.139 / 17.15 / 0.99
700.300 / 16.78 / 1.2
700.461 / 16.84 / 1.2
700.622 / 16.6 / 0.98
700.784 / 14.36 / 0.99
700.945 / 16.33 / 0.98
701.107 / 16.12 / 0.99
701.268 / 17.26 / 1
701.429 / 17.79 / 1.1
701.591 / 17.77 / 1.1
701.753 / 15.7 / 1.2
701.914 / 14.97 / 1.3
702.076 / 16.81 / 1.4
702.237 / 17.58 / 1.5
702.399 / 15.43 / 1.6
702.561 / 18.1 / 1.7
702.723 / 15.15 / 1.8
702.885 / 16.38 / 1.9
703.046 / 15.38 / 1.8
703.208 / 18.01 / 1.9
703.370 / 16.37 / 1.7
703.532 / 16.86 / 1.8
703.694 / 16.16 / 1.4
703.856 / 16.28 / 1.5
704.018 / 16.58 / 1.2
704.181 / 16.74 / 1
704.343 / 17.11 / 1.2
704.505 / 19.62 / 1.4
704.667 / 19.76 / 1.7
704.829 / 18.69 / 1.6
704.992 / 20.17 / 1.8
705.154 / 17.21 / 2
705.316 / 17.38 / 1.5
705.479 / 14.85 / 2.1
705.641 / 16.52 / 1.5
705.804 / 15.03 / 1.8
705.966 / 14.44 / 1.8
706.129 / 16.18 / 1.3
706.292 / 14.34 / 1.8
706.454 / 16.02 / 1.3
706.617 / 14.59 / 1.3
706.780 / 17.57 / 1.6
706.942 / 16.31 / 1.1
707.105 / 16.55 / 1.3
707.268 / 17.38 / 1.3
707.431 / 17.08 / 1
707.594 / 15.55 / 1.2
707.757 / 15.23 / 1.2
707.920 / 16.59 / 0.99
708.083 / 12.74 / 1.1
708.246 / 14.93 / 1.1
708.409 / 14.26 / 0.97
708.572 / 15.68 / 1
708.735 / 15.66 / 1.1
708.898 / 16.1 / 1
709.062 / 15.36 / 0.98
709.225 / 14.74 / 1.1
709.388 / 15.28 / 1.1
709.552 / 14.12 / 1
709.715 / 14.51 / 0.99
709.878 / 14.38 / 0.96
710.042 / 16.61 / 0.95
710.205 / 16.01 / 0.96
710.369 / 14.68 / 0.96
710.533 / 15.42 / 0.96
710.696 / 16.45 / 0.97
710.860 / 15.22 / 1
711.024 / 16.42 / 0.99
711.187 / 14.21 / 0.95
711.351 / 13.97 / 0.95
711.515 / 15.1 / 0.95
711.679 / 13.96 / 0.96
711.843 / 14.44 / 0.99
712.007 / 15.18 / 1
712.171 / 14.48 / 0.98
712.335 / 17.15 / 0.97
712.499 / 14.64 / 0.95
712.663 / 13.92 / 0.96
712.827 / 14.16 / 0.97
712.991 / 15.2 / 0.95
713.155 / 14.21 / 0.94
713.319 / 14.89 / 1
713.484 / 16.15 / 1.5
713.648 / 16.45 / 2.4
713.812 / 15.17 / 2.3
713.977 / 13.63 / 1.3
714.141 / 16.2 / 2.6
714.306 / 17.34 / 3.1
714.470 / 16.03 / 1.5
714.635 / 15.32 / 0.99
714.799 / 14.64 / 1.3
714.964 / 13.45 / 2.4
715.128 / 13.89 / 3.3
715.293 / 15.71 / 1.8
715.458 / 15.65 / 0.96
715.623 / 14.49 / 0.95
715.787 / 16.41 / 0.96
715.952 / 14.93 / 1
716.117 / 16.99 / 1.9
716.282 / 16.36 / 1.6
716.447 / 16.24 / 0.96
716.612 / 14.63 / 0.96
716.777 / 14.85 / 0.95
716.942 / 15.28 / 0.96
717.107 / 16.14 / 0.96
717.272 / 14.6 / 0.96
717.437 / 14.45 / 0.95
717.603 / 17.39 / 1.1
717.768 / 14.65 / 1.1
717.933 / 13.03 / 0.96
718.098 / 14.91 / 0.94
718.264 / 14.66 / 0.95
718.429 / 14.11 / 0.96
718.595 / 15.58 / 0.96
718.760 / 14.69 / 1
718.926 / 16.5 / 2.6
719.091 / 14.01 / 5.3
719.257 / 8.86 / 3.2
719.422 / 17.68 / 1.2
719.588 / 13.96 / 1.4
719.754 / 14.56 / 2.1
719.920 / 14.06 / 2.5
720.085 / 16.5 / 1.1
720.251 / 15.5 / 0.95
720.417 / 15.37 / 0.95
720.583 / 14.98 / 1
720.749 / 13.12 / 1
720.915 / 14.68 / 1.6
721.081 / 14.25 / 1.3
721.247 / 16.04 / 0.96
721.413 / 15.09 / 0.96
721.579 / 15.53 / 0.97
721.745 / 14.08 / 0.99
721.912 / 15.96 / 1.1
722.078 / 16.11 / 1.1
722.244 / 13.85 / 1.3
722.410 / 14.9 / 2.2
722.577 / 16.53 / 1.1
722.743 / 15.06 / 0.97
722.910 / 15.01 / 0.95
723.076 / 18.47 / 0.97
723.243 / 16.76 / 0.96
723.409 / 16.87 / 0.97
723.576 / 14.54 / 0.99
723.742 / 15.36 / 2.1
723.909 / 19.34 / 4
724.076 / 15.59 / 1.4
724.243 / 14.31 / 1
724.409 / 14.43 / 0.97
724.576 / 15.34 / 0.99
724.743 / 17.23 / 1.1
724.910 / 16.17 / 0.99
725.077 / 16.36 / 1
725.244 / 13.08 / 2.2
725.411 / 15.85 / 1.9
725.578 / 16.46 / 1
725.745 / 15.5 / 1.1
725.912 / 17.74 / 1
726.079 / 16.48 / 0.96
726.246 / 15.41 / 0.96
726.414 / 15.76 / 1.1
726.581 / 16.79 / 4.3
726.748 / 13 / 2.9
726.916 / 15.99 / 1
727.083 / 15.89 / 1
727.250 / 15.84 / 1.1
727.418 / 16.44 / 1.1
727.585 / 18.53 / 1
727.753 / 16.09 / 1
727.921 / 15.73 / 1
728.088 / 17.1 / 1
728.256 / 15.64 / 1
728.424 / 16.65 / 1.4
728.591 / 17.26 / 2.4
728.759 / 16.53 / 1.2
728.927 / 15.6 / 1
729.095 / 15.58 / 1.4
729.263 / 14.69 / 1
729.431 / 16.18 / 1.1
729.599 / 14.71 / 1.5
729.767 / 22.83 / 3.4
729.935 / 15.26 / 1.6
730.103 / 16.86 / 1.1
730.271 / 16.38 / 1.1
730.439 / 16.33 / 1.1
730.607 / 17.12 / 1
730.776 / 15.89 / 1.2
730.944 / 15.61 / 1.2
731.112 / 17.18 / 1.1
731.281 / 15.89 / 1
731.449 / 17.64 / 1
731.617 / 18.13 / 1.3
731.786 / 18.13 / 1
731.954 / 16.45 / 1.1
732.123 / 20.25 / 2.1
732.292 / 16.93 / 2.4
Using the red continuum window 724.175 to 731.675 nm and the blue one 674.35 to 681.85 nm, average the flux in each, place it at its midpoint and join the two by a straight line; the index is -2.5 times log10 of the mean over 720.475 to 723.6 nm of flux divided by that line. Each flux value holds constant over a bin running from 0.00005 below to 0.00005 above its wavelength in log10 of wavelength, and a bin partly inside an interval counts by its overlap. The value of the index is 0.06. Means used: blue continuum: 16.7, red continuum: 16.2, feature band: 15.4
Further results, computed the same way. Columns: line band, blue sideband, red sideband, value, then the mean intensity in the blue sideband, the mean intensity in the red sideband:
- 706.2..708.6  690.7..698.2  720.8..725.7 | 0.03 mag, 16.5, 15.6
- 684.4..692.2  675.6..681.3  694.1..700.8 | 0.04 mag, 16.7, 16.8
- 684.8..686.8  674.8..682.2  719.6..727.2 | 0.05 mag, 16.7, 15.5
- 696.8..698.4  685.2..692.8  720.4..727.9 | -0.03 mag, 16.1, 15.7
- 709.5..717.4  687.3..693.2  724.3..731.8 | 0.07 mag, 16.3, 16.3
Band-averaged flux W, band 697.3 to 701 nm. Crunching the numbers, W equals 16.9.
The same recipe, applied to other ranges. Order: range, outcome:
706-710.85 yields 15.5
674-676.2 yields 16.4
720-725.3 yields 15.5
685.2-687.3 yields 15.9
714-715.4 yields 15.3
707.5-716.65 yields 15.2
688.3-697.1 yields 16.5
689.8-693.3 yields 15.9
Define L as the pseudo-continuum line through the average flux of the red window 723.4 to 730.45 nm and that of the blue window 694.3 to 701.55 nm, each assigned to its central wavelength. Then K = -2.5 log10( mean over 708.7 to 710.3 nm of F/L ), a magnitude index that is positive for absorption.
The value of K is 0.09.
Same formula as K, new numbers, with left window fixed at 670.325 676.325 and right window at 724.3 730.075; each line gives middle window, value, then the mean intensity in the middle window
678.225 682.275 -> -0.02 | 16.7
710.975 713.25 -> 0.10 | 14.8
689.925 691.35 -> 0.04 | 15.8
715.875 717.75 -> 0.04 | 15.6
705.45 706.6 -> 0.06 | 15.3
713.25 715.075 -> 0.06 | 15.4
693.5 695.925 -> -0.03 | 16.8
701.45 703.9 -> -0.01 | 16.5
